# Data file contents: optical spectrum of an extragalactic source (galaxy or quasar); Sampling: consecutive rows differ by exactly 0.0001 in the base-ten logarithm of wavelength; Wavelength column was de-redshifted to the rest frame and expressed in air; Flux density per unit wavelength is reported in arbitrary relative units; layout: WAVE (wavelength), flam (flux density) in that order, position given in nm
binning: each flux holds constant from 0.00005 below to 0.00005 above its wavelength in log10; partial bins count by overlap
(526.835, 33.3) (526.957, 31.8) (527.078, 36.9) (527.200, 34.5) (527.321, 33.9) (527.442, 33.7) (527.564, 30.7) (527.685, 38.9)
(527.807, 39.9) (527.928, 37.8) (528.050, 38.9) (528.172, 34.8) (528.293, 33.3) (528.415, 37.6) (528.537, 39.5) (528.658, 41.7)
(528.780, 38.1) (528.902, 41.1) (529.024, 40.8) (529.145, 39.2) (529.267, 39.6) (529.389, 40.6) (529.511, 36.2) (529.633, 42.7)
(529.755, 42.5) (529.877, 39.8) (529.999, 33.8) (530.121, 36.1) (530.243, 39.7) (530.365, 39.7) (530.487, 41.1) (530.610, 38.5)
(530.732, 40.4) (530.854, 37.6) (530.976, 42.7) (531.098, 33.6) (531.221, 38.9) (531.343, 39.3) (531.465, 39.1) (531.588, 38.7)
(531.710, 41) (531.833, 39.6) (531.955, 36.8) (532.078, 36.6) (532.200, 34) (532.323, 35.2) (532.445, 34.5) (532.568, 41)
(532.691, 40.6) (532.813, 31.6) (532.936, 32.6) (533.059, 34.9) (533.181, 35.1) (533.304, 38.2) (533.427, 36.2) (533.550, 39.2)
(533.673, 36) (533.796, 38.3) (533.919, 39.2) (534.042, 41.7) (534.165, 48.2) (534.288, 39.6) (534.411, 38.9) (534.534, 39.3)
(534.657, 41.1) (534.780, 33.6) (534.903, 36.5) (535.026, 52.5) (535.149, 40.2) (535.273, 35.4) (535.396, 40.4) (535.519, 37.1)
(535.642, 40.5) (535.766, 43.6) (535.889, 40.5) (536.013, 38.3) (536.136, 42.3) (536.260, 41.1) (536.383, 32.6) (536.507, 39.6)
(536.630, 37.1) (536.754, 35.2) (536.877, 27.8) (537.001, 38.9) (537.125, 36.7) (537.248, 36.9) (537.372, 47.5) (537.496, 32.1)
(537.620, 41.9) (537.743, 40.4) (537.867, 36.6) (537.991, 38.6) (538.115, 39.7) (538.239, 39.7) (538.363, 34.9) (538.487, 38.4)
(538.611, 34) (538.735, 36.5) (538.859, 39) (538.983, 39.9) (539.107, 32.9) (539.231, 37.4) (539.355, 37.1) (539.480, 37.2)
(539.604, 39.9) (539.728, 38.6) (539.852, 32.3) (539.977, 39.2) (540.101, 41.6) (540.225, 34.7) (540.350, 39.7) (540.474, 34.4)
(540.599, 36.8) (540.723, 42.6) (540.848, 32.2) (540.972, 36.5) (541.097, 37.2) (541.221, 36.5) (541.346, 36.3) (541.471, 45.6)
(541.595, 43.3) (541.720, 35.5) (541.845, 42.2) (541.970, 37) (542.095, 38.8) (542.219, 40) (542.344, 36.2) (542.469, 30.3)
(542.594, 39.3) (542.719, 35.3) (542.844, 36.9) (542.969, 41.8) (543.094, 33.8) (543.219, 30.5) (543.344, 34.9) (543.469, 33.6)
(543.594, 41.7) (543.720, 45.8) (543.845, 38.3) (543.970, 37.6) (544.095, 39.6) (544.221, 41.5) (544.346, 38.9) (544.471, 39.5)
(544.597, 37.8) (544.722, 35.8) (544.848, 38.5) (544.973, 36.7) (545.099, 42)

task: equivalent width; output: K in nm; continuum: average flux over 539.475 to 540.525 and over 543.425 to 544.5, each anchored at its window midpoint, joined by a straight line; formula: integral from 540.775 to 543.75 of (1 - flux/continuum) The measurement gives 0.10 nm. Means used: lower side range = 37.6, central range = 37.5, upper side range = 39.7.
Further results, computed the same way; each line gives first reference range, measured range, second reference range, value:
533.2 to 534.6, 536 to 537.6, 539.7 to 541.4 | 0.036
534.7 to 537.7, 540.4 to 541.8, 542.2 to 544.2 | -0.011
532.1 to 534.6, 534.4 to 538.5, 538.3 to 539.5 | -0.171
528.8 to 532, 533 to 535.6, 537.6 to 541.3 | -0.046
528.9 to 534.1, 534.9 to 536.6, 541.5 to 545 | -0.089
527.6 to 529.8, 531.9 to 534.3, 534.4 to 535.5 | 0.125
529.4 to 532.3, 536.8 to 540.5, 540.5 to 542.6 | 0.058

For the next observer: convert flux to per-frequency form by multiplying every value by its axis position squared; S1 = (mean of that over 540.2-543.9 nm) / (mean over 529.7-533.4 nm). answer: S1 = 1.0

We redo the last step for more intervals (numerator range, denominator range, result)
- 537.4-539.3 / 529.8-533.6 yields 1.03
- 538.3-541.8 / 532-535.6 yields 1.01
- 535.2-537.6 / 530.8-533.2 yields 1.04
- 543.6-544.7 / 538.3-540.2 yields 1.09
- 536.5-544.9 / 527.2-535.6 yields 1.02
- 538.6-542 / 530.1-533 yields 1.03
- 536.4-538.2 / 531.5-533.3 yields 1.05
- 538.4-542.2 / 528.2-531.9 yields 1.01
